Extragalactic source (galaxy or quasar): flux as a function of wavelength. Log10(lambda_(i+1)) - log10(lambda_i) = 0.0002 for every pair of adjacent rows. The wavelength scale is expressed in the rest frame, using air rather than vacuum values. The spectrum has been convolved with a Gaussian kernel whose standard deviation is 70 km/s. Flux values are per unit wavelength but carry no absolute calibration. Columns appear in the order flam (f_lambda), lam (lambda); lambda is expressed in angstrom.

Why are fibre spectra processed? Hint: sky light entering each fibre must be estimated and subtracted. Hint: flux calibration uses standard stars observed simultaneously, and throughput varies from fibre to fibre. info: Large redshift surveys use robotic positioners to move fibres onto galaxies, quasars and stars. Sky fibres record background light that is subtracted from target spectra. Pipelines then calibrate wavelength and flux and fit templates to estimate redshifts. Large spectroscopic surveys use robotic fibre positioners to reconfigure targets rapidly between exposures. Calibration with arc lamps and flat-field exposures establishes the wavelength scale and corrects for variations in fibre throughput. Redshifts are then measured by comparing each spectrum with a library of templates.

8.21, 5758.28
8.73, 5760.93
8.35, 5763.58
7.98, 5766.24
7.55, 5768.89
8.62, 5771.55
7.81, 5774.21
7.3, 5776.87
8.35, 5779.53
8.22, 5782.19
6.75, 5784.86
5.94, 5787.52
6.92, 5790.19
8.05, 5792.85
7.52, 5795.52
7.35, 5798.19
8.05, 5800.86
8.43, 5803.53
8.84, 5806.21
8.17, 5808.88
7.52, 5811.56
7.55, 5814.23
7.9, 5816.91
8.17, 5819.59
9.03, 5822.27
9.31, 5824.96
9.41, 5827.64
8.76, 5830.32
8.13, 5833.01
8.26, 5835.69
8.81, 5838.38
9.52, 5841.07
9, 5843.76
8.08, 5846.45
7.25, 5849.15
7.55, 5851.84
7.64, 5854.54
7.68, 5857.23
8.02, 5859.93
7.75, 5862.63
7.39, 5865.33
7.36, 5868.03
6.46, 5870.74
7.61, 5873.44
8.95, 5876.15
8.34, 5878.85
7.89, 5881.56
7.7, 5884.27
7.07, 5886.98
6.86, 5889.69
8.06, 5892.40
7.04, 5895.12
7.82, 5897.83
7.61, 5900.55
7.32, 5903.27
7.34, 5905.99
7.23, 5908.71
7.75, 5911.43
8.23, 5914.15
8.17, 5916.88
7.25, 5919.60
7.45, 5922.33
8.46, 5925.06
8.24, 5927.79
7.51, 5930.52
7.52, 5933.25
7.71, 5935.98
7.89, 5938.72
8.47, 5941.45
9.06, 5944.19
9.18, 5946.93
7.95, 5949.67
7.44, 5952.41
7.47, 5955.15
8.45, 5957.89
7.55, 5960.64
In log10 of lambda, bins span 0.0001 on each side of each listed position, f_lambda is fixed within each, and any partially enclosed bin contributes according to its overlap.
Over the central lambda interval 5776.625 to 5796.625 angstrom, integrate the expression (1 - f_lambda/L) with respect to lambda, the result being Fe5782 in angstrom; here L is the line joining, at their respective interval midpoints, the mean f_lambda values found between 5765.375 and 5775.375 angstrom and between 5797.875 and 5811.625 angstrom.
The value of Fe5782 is 1.71 angstrom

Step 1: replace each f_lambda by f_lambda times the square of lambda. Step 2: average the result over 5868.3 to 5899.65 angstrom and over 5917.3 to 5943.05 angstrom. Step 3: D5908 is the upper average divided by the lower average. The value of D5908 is 1.05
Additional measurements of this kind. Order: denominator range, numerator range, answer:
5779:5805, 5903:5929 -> 1.07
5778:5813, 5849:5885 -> 1.02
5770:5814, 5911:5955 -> 1.09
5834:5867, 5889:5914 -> 0.95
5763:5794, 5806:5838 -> 1.12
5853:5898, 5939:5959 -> 1.11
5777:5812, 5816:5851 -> 1.13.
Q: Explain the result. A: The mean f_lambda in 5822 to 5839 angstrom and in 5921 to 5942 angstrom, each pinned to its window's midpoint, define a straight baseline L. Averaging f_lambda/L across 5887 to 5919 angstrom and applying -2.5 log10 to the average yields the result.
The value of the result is 0.08 mag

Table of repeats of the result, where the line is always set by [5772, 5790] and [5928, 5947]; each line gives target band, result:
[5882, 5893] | 0.07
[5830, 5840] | -0.11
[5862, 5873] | 0.08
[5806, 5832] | -0.12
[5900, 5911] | 0.08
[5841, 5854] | -0.05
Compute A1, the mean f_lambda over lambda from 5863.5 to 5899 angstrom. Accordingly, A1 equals 7.58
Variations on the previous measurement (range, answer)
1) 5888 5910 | 7.4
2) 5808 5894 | 8.03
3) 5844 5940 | 7.68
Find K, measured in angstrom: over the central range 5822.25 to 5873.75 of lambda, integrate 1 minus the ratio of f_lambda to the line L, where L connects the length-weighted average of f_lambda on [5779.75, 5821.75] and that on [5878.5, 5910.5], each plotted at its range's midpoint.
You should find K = -3.5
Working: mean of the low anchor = 7.74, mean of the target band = 8.14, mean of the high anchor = 7.5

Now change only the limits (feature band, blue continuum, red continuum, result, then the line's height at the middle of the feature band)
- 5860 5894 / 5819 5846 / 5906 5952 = 3.2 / 8.44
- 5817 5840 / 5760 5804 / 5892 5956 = -2.7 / 7.77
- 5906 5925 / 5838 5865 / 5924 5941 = 0.6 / 7.95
